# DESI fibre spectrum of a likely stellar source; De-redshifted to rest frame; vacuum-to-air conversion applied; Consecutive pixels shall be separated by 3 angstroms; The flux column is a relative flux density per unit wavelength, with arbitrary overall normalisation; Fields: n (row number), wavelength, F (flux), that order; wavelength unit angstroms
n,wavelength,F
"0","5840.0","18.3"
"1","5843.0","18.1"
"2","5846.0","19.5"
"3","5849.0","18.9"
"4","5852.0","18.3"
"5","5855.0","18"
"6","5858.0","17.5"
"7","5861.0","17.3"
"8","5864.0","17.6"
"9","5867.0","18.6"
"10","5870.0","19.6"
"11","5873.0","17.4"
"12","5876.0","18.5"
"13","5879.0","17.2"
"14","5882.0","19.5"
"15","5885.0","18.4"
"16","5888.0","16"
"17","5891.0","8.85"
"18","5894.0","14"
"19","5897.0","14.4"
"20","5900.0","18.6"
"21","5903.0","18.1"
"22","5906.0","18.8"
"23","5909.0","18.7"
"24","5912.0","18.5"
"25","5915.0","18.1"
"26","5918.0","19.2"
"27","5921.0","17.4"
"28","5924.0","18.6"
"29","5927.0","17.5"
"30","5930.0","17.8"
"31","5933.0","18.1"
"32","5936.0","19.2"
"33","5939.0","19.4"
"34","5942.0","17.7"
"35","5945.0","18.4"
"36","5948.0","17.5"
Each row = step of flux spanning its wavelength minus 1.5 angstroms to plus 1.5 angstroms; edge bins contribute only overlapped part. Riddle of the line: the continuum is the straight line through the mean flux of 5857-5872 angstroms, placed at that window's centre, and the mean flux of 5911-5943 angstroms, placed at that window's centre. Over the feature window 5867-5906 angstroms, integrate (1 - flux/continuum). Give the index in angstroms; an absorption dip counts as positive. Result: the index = 2.84 angstroms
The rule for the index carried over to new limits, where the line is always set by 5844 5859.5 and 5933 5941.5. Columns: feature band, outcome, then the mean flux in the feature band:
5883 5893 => 2.1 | 14.7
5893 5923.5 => 1.7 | 17.7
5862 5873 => 0.1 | 18.4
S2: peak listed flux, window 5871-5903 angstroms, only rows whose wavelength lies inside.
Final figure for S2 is 19.5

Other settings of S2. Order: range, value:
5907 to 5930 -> 19.2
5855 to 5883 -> 19.6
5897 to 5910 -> 18.8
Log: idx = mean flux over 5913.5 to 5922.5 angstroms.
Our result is 18.2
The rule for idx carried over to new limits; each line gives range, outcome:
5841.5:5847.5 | 18.8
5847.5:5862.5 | 18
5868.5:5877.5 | 18.5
